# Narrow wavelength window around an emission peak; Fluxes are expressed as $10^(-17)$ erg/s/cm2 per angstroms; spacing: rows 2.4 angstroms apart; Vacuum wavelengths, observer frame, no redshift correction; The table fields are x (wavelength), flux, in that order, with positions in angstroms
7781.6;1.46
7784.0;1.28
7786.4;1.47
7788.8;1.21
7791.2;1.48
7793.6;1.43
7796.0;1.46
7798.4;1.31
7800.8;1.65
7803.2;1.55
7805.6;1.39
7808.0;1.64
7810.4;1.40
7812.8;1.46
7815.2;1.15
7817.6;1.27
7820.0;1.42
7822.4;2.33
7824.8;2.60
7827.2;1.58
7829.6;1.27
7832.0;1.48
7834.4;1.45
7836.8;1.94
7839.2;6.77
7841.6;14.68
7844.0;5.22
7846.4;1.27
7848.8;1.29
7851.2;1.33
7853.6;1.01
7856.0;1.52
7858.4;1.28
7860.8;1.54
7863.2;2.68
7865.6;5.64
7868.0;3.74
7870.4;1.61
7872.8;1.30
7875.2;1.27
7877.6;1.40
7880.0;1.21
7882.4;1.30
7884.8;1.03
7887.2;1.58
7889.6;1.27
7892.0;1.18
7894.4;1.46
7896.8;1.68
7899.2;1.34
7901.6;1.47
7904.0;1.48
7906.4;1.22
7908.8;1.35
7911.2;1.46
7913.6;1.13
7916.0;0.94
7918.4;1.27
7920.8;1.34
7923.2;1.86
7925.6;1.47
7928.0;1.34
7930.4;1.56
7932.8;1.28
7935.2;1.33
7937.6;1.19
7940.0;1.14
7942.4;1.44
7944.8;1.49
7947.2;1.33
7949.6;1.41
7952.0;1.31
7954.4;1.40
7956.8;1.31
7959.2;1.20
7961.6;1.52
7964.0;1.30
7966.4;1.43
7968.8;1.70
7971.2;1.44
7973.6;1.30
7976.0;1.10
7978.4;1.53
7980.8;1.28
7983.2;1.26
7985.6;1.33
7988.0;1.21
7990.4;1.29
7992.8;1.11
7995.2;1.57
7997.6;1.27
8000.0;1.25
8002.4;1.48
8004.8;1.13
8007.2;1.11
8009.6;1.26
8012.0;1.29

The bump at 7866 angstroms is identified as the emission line [N II] 6583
